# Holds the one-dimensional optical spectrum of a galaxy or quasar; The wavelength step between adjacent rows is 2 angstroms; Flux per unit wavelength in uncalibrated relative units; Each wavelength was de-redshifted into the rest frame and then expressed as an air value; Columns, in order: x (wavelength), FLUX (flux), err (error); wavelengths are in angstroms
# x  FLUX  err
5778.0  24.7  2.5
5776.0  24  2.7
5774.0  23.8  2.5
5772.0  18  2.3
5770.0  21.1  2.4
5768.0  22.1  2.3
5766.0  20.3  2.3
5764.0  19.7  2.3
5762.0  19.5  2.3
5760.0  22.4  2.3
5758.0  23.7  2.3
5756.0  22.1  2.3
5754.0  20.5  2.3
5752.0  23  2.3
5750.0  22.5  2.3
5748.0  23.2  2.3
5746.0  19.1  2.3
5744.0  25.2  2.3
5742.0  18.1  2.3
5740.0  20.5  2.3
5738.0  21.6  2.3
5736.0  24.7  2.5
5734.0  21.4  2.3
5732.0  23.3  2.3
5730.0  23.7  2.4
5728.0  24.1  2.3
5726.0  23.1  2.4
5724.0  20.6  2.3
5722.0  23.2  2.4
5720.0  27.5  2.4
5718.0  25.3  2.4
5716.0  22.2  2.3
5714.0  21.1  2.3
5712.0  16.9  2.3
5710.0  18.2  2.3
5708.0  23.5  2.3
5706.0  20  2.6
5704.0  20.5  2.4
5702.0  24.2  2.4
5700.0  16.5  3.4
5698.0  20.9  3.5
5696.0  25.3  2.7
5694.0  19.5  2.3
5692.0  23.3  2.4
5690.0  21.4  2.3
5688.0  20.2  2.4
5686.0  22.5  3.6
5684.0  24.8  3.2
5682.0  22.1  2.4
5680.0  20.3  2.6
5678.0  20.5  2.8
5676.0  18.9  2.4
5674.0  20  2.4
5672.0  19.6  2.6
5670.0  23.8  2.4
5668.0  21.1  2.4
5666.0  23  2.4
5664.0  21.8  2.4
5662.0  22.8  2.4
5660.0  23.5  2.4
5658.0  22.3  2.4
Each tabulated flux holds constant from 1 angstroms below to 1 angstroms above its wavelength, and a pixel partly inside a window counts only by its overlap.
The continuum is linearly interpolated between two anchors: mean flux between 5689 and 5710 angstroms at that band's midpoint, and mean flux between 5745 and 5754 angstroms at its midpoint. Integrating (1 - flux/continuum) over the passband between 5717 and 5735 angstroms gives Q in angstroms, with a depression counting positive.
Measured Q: -1.66 angstroms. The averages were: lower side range 21.4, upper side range 21.8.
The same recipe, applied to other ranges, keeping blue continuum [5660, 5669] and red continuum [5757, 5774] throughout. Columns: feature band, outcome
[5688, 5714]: 1.2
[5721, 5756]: -1.4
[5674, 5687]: 0.4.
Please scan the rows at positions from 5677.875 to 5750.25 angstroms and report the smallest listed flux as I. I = 16.5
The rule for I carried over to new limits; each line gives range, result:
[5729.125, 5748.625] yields 18.1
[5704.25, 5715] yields 16.9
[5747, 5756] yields 20.5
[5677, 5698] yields 19.5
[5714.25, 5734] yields 20.6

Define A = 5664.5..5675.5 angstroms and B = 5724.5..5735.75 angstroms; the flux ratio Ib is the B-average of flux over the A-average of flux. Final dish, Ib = 1.1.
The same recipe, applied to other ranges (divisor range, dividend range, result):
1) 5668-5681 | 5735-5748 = 1.05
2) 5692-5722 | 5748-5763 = 1.02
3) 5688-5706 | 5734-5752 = 1.03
